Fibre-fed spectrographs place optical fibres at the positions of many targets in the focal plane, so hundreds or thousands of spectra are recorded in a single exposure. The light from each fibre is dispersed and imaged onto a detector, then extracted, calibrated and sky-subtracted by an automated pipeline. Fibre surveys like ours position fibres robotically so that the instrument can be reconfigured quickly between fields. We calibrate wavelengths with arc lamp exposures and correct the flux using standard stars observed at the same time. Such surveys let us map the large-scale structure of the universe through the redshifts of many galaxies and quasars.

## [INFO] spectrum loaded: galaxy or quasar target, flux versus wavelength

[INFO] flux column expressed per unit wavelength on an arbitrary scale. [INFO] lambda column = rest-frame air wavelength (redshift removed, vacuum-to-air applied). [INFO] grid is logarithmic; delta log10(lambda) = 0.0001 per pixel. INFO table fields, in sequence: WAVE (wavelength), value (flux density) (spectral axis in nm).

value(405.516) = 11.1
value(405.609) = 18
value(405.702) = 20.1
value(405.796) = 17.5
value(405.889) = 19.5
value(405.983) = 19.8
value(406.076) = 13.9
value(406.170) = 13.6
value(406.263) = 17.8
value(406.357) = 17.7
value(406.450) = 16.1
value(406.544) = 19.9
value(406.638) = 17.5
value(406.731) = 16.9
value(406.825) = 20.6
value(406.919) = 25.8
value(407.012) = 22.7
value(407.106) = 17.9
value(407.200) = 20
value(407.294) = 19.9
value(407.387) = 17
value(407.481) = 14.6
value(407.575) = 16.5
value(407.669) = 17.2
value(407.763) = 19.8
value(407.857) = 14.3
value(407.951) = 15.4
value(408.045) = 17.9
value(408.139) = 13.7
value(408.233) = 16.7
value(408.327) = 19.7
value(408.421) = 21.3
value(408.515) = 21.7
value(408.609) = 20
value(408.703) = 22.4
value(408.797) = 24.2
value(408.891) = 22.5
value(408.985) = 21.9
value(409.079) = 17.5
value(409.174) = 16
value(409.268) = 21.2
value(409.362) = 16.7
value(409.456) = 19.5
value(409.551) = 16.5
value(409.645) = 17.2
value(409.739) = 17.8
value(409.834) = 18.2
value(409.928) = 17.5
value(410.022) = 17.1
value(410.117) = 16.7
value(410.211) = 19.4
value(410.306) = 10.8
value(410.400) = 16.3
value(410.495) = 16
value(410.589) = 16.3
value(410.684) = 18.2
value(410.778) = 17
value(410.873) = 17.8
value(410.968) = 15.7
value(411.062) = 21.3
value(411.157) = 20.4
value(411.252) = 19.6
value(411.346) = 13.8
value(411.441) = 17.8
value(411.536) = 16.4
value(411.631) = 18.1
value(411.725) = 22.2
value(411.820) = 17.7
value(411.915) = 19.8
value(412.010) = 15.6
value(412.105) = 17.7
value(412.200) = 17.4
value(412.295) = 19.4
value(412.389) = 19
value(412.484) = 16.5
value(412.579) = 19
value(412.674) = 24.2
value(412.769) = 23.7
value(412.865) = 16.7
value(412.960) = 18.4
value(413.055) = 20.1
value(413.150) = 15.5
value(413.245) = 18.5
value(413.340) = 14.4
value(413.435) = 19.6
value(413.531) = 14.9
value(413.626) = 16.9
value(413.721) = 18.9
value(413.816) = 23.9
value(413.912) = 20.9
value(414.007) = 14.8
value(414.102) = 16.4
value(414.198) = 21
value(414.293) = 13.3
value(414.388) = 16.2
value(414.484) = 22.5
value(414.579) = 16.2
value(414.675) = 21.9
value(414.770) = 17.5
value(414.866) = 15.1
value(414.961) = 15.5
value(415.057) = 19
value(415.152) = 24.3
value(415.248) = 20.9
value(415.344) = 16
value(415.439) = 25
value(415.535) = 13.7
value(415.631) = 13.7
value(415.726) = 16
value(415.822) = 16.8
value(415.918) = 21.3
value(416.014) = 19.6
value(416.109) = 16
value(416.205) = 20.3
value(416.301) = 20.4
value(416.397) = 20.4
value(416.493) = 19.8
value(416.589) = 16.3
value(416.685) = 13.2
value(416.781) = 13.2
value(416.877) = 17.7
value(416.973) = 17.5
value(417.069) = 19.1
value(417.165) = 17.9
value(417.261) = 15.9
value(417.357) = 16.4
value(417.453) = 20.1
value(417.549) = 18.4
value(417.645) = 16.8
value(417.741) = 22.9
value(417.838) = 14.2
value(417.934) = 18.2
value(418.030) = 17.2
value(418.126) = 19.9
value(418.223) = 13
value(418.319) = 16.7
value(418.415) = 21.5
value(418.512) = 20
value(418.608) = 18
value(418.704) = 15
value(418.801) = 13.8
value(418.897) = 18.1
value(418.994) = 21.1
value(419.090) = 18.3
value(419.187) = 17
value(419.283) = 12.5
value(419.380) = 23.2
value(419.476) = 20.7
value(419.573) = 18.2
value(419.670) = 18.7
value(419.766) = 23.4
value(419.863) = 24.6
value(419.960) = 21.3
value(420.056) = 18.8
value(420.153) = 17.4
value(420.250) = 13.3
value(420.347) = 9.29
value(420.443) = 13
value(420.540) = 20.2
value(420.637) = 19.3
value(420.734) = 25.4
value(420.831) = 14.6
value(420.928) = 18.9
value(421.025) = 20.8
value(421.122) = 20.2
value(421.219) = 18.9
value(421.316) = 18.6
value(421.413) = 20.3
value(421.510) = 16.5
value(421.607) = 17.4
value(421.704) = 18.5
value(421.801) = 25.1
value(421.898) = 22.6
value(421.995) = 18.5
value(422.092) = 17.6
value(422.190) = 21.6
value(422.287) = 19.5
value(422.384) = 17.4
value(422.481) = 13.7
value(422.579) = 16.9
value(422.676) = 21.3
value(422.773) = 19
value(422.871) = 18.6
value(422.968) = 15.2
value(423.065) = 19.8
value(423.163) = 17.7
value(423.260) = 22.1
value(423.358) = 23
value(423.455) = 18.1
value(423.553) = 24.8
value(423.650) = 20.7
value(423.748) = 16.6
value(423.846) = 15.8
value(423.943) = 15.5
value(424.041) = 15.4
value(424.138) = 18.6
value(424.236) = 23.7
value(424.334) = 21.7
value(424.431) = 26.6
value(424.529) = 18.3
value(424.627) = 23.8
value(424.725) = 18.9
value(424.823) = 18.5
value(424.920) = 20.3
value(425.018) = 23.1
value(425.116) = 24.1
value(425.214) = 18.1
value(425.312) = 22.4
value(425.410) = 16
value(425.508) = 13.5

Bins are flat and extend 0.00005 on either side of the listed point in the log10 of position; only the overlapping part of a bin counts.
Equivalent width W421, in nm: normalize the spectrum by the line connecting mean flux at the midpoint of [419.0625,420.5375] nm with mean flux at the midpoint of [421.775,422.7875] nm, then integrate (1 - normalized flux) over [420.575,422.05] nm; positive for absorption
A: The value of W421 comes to -0.07 nm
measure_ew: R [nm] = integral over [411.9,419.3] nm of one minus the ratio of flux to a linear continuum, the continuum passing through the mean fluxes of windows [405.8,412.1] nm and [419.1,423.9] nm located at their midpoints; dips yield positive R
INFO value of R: 0.21 nm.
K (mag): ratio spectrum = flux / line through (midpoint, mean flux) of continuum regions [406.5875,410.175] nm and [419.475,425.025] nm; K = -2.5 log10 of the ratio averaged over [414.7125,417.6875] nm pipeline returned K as 0.07 mag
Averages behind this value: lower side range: 18.7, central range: 17.9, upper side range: 19.2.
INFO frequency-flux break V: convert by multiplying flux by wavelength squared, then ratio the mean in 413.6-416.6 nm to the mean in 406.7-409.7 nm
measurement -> 1.01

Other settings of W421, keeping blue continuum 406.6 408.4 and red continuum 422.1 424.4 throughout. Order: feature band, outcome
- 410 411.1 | 0.09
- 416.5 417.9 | 0.11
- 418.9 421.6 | 0.03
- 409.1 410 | 0.02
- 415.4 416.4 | 0.02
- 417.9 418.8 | 0.06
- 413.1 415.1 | 0.08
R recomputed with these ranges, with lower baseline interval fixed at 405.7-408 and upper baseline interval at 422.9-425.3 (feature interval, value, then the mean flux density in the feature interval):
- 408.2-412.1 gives 0.01 nm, 18.4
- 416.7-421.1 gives 0.32 nm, 18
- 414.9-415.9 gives 0.05 nm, 18.1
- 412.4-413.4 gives 0.00 nm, 18.7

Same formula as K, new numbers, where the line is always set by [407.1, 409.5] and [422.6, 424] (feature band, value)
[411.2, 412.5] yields 0.05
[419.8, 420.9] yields 0.06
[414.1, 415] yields 0.07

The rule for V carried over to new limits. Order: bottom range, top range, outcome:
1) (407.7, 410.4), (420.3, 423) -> 1.08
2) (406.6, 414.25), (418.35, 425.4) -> 1.10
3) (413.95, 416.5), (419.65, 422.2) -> 1.07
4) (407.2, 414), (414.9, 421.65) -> 1.03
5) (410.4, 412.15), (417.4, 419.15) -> 1.04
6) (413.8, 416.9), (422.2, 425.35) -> 1.13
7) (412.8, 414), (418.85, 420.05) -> 1.12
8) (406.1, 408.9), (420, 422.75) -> 1.06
